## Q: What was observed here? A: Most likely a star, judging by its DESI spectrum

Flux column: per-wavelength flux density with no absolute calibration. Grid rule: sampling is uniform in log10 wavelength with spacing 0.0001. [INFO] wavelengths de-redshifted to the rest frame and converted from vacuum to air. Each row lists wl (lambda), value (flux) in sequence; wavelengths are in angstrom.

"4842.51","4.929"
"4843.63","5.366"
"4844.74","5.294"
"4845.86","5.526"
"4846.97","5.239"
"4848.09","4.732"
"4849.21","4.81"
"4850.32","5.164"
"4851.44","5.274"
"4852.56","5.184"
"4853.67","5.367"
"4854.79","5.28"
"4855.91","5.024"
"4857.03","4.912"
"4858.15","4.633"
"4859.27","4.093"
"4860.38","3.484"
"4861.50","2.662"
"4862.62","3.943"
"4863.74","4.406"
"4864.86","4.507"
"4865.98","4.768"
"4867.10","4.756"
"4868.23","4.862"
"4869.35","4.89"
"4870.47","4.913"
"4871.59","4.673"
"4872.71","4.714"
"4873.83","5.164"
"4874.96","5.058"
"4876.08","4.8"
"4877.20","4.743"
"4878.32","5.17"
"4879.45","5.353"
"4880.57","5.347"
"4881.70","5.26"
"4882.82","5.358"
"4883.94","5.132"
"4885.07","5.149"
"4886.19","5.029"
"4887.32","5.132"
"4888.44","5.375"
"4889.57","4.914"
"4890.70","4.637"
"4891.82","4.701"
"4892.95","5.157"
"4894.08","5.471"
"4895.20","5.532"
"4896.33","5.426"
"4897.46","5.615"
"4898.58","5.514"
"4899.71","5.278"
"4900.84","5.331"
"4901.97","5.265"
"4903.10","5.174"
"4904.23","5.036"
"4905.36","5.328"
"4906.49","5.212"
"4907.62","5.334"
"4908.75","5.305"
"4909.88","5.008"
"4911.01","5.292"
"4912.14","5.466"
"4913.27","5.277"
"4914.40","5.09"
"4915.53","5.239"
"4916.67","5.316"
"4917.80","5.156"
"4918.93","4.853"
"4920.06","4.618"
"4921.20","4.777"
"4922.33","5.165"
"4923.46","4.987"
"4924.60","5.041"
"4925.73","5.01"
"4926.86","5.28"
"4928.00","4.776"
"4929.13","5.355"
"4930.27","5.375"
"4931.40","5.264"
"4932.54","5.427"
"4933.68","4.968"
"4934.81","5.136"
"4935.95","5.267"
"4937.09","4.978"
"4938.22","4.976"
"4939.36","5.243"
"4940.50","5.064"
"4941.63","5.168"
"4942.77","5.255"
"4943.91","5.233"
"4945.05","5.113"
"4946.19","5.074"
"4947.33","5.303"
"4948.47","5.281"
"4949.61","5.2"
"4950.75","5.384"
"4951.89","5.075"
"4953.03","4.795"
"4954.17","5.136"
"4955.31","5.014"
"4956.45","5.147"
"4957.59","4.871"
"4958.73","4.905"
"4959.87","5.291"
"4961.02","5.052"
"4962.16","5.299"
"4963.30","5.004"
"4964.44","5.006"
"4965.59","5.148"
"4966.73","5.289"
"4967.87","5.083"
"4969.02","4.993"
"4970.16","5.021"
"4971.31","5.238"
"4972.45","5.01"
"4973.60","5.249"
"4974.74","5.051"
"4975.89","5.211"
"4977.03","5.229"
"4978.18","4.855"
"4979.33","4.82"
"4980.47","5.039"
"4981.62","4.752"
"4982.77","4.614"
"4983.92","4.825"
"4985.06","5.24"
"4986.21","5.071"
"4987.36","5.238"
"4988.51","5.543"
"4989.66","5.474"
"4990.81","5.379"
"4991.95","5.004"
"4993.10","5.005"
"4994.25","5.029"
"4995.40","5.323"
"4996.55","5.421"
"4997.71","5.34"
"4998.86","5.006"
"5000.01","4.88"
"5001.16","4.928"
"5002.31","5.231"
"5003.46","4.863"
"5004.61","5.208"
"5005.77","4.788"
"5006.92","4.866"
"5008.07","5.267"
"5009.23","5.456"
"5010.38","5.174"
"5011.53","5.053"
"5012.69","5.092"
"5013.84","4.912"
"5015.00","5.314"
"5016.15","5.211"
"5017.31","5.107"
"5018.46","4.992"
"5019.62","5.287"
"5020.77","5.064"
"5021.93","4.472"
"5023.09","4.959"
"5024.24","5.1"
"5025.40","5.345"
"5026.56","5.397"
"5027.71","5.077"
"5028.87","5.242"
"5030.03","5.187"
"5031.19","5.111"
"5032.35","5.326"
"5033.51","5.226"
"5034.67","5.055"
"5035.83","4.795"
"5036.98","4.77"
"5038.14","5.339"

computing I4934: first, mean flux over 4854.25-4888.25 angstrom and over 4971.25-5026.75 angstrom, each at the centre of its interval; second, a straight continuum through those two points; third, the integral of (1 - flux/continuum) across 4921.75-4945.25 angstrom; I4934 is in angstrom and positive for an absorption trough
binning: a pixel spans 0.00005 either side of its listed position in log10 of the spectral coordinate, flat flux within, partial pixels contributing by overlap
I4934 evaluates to -1.0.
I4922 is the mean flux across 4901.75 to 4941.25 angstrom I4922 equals 5.14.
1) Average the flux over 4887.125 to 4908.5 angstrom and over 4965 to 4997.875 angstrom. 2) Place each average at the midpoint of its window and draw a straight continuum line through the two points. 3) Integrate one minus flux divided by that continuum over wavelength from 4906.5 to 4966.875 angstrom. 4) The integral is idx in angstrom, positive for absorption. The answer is 0.55 angstrom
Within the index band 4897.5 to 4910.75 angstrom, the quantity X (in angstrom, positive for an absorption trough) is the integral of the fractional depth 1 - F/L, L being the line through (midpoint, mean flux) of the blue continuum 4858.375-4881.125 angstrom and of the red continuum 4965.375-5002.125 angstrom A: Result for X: -1.4 angstrom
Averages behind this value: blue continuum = 4.62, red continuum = 5.1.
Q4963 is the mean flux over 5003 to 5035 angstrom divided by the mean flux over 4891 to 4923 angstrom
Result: 1.0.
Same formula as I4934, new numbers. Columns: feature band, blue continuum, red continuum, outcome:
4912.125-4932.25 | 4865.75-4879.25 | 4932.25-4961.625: -0.2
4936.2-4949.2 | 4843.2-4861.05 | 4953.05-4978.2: -0.2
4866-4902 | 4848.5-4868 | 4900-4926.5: -1.8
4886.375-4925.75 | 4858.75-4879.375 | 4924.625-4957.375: -2.6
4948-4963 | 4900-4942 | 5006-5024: 0.0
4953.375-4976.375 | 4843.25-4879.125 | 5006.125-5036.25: -0.4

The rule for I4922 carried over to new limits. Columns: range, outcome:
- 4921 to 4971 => 5.12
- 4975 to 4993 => 5.08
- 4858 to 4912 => 4.96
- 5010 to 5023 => 5.05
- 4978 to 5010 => 5.09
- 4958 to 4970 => 5.1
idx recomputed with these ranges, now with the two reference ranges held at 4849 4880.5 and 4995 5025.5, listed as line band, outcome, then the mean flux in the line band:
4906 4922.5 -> -0.9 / 5.14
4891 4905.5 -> -1.4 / 5.28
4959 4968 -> -0.3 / 5.14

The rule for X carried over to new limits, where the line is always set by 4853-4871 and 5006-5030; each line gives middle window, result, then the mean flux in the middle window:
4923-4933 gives -0.8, 5.17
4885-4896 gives -1.1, 5.12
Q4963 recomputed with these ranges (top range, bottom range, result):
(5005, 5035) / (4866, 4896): 1.01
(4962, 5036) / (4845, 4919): 1.02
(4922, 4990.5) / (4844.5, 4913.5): 1.02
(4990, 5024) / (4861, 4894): 1.05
